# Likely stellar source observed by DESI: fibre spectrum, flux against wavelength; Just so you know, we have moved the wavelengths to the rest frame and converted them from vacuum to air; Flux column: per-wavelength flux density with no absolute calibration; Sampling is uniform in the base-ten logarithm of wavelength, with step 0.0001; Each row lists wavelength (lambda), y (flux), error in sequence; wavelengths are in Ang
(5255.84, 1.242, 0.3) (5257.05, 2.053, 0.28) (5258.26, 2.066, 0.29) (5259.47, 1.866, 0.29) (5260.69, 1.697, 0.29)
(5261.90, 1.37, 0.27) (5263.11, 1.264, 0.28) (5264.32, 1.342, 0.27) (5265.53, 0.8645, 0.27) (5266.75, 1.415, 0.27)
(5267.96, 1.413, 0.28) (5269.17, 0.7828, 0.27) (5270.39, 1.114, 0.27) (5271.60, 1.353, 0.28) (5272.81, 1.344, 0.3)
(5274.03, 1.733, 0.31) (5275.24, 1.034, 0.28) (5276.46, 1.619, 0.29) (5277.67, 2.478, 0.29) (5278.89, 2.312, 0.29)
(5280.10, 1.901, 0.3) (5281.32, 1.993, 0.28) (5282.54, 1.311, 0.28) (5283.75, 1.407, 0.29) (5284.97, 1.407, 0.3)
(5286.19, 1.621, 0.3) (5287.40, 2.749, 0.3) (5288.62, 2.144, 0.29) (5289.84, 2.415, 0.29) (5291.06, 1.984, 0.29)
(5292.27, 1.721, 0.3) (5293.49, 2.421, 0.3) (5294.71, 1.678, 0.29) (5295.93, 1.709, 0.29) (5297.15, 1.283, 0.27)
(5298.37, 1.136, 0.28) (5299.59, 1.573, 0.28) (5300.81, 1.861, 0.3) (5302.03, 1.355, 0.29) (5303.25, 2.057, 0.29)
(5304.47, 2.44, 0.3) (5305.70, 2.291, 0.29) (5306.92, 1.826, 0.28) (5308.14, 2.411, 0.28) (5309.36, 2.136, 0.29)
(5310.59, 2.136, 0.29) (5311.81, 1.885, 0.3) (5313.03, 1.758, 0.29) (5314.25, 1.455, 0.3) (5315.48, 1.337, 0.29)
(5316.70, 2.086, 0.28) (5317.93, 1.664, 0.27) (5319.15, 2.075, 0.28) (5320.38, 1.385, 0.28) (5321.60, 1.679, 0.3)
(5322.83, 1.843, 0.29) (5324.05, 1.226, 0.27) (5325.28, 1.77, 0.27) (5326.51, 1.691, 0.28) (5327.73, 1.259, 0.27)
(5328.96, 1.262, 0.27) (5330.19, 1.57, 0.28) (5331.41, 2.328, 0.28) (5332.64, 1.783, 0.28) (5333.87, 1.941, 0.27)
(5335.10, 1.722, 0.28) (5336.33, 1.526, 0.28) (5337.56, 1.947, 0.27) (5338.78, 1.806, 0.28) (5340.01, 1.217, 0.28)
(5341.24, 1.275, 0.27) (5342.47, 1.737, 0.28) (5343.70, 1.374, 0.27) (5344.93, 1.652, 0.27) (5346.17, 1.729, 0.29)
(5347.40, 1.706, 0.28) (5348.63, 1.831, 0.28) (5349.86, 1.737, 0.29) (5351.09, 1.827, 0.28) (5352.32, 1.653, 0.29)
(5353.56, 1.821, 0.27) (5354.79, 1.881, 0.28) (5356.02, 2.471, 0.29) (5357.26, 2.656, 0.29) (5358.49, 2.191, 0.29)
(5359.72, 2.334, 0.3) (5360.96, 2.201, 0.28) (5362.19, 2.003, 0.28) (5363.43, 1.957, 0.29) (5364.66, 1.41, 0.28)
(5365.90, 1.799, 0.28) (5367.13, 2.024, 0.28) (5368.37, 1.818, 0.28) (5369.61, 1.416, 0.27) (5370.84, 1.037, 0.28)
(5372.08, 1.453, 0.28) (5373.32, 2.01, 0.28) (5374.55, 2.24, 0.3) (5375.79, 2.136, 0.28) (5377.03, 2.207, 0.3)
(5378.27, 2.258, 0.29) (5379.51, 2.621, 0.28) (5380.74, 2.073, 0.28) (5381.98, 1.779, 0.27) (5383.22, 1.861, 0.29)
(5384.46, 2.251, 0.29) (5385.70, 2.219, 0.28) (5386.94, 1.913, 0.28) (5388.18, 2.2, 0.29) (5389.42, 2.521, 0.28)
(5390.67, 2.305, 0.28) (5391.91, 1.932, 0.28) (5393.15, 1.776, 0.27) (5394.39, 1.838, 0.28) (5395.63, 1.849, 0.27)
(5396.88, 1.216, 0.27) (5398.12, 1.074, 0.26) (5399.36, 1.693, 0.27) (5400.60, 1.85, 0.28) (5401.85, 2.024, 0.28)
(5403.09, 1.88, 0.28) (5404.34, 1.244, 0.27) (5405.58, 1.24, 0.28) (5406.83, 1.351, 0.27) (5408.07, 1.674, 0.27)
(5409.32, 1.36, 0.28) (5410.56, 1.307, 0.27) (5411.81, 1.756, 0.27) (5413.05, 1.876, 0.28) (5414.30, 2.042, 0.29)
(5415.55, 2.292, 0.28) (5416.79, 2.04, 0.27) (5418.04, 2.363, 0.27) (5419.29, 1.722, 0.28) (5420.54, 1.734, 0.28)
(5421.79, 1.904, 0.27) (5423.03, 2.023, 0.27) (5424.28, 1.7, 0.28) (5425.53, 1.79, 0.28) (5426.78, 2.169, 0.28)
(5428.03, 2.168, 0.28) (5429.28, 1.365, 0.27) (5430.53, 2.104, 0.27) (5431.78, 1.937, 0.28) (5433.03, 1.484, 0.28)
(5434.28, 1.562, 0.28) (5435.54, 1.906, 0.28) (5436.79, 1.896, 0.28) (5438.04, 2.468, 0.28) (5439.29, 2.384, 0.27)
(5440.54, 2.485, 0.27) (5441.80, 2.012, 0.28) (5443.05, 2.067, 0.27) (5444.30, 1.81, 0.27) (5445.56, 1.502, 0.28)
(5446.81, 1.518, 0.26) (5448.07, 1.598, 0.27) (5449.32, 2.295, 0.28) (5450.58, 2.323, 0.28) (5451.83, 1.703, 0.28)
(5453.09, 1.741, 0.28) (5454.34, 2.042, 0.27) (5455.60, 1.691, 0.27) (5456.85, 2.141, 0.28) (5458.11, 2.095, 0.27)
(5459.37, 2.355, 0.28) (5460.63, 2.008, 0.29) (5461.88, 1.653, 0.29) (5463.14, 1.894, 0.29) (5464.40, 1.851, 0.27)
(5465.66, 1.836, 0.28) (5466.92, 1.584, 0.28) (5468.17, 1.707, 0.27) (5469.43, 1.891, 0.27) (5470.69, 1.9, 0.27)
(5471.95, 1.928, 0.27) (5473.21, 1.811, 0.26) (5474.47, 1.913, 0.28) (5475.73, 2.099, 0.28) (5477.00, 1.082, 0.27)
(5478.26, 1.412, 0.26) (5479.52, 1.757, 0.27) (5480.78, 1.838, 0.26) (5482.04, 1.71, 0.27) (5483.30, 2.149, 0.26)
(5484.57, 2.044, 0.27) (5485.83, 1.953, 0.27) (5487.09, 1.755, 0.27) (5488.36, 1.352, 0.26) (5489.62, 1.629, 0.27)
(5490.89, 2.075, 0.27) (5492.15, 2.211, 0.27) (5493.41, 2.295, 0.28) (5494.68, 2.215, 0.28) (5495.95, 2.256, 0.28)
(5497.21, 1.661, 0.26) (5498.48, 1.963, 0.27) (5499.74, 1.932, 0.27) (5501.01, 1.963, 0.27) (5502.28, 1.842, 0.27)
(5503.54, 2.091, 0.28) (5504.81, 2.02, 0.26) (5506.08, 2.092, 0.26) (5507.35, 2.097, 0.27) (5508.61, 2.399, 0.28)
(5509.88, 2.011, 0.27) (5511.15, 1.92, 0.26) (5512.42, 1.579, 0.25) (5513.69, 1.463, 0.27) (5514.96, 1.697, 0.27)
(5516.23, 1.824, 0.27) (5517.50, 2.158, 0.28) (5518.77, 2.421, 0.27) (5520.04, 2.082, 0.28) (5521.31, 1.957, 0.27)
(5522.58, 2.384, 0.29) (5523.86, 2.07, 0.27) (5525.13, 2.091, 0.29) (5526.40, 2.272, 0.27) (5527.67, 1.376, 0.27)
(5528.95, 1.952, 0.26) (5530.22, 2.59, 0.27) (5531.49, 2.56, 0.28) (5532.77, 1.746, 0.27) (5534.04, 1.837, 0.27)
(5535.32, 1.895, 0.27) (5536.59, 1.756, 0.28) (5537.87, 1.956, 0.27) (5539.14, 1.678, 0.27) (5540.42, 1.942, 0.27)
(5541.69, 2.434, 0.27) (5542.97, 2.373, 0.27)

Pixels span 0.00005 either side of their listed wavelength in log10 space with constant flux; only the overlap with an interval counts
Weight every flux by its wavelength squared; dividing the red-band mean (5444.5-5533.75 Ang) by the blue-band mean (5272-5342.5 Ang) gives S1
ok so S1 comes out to 1.17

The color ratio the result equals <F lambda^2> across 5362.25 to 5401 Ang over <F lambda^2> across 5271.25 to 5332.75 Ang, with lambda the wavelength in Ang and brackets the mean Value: 1.10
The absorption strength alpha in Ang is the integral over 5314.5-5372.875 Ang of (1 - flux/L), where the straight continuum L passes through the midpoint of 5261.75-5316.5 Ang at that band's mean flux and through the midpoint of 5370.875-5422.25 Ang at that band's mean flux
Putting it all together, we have 1.5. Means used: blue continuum 1.71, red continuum 1.87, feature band 1.75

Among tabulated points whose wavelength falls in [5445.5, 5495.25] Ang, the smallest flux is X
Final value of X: 1.082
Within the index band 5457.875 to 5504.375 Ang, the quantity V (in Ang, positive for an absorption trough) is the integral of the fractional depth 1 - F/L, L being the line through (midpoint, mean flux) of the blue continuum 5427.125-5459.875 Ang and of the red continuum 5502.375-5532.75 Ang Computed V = 2.60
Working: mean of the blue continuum 1.95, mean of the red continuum 2.04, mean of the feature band 1.88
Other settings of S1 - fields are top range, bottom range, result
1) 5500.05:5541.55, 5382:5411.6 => 1.18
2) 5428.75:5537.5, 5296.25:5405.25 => 1.11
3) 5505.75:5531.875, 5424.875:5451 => 1.08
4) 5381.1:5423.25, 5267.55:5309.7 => 1.07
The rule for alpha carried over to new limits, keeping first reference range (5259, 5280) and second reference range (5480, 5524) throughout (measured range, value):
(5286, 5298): -3.5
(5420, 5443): -1.6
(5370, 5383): -2.0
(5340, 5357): -1.0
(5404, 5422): 0.5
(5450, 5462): -0.7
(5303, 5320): -4.2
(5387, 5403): -1.1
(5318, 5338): -1.0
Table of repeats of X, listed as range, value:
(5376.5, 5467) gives 1.074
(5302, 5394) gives 1.037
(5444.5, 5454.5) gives 1.502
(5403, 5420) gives 1.24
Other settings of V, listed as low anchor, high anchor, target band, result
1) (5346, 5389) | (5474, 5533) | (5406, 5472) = 2.6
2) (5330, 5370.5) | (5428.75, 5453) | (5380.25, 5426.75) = 1.1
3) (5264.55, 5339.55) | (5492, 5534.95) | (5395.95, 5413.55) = 3.1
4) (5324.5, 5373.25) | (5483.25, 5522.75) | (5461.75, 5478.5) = 1.4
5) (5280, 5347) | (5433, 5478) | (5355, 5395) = -4.6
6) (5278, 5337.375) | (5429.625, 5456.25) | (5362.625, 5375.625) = 0.9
